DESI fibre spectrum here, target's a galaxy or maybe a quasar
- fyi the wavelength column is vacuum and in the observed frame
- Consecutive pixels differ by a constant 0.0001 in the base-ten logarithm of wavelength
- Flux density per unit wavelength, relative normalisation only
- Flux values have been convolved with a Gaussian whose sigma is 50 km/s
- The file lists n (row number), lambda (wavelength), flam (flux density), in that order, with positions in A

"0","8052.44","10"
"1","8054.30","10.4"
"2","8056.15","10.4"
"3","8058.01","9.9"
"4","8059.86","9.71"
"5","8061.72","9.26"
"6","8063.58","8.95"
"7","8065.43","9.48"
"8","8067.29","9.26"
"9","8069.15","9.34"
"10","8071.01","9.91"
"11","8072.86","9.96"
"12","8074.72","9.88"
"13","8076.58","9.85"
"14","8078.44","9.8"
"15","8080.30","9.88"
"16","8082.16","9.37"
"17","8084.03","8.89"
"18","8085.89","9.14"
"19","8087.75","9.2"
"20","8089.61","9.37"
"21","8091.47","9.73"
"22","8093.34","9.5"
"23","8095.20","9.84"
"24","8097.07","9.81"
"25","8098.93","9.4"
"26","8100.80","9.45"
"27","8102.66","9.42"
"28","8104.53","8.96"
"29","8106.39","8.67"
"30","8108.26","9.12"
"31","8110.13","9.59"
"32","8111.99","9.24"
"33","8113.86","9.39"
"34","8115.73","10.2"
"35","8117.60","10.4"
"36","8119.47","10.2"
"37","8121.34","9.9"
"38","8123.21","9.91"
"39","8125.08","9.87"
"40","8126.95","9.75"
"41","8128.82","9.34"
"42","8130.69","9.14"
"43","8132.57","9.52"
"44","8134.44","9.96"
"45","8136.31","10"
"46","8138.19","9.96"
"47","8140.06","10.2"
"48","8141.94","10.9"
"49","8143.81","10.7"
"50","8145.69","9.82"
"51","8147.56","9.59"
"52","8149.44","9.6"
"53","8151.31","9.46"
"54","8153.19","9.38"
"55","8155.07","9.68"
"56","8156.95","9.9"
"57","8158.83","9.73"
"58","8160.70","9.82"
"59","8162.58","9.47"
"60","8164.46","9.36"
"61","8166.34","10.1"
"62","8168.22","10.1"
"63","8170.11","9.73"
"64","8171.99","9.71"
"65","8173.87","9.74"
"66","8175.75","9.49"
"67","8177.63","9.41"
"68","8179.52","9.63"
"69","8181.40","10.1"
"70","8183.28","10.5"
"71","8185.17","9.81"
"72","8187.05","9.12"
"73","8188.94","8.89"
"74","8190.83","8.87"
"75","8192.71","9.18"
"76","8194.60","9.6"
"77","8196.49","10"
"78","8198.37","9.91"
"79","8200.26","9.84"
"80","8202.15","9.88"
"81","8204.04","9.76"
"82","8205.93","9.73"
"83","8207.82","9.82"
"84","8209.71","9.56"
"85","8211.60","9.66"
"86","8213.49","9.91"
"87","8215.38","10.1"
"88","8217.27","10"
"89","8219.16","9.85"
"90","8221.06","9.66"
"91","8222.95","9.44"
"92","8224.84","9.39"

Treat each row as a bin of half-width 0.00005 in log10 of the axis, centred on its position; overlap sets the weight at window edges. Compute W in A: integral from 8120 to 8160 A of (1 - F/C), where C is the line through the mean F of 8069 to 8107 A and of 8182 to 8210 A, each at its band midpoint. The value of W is -1.1 A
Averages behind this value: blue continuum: 9.51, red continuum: 9.64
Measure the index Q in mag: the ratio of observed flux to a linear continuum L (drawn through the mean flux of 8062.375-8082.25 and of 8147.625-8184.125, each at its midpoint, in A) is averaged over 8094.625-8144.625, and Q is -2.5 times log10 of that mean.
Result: -0.01 mag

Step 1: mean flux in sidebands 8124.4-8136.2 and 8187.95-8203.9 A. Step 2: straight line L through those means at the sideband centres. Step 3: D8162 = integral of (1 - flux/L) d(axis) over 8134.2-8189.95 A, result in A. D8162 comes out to -1.25 A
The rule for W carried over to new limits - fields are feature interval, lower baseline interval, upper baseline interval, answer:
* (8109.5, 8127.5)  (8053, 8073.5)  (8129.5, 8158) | -0.1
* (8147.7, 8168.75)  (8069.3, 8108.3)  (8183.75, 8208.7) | -0.3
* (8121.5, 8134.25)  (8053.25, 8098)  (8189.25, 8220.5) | 0.0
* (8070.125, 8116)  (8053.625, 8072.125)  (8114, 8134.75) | 1.1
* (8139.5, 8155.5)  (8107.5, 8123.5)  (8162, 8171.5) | -0.3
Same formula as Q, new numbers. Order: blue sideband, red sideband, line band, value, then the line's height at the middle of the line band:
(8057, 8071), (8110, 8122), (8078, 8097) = 0.018 mag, 9.64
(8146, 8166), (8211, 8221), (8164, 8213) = 0.010 mag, 9.77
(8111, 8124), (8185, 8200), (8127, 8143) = -0.011 mag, 9.78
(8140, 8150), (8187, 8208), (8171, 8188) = 0.004 mag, 9.76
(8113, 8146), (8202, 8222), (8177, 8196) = 0.037 mag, 9.85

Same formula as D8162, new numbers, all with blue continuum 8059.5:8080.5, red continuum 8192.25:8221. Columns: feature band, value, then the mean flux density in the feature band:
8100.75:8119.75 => 0.32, 9.49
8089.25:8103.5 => 0.09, 9.57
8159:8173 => -0.03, 9.76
